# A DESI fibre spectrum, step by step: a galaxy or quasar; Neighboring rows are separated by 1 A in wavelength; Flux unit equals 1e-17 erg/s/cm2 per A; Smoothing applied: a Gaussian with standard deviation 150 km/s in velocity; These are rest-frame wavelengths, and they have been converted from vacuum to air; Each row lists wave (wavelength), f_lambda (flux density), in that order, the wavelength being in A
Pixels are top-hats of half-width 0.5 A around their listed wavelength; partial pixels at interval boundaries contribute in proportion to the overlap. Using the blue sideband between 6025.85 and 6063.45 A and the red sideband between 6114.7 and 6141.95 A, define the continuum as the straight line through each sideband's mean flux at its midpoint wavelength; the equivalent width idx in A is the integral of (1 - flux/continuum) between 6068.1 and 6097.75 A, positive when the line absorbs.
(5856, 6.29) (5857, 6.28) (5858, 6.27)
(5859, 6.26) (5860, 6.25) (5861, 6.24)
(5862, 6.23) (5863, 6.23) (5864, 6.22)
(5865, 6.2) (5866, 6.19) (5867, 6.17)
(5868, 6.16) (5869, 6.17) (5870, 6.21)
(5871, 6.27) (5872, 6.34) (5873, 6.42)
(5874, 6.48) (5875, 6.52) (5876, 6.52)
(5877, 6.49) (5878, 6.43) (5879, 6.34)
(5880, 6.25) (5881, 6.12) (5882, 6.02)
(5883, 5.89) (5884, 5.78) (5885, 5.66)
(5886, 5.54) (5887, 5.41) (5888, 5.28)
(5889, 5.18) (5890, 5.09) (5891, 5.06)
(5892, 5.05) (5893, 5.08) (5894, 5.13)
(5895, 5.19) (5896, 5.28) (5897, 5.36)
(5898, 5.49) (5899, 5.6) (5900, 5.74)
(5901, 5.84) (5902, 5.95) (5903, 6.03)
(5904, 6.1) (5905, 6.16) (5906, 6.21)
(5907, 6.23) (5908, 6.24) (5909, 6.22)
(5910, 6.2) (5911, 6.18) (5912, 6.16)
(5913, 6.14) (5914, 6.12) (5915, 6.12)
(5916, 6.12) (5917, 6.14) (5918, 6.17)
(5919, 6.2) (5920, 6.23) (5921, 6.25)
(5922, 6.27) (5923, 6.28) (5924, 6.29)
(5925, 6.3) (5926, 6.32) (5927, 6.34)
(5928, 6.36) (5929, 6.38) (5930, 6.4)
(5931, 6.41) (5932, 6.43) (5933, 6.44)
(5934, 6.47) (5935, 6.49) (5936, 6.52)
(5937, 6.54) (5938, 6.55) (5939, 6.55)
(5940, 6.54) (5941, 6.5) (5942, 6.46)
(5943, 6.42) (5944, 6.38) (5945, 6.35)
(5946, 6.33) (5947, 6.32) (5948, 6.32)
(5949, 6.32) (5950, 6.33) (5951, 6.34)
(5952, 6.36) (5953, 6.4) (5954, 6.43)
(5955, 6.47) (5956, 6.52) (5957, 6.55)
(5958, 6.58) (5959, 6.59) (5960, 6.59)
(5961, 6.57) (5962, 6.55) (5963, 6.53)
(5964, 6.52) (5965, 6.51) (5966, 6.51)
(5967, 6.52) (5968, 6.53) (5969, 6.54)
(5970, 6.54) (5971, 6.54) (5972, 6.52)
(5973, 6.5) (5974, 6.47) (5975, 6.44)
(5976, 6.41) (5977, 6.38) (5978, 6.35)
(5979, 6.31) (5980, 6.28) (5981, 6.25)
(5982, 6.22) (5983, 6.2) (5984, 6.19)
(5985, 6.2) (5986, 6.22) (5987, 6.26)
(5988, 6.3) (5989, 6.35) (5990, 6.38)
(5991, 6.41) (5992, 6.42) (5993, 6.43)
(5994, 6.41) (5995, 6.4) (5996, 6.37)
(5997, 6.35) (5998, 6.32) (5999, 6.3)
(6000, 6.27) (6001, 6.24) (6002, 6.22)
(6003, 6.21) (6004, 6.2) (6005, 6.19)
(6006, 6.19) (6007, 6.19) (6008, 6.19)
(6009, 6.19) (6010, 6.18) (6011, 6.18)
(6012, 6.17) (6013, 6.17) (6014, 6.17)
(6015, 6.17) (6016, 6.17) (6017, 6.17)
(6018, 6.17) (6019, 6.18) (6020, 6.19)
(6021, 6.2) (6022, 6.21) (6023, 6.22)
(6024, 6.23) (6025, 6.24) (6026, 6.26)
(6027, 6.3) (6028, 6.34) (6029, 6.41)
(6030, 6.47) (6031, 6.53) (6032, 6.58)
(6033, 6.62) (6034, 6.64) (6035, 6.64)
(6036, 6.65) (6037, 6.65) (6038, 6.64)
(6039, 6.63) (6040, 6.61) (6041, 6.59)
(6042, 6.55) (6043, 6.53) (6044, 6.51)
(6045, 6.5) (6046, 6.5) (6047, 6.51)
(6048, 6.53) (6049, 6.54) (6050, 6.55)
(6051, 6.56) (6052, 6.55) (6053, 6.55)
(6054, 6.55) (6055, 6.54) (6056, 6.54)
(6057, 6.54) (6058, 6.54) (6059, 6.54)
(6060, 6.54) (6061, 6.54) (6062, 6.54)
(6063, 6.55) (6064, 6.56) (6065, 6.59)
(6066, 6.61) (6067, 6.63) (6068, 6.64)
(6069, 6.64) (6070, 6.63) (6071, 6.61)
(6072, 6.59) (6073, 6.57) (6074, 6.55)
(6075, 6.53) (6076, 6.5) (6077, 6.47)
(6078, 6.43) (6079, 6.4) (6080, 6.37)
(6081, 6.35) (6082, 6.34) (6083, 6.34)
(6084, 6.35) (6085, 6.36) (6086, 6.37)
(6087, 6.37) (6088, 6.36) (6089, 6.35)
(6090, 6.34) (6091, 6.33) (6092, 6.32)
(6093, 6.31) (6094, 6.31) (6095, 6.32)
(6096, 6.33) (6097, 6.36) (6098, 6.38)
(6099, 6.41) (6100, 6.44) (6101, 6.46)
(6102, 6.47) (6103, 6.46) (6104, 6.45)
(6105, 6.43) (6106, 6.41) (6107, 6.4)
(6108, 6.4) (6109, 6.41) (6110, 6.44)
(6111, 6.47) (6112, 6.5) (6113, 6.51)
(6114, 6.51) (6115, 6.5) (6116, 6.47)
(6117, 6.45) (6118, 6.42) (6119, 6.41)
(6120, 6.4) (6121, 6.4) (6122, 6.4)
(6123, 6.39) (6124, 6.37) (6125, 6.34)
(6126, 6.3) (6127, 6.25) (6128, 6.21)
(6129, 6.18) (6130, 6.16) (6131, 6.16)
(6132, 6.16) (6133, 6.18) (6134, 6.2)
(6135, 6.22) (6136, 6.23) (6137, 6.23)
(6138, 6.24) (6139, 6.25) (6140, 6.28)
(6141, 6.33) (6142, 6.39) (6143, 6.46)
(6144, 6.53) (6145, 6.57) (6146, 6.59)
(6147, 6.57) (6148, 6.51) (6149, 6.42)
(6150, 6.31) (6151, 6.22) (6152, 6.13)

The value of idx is 0.05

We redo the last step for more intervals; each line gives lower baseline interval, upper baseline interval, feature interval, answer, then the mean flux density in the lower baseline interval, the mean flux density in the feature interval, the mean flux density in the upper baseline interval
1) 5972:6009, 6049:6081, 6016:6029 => 0.4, 6.31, 6.23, 6.54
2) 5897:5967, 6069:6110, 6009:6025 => 0.4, 6.31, 6.19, 6.42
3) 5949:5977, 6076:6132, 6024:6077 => -1.0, 6.49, 6.54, 6.38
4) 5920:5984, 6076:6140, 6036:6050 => -0.4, 6.42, 6.56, 6.36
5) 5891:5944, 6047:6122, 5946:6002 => -1.5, 6.11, 6.4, 6.47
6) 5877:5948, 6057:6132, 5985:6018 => -0.1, 6.06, 6.26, 6.43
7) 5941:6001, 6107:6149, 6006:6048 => 0.1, 6.4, 6.37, 6.37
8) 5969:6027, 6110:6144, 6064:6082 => -0.6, 6.28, 6.53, 6.34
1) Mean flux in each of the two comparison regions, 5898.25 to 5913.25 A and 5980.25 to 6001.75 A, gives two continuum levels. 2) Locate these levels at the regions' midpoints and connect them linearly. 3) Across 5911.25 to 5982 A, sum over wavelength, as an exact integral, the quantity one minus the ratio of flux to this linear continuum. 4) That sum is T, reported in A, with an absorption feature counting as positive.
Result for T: -2.5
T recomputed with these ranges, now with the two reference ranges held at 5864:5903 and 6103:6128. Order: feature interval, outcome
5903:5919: -0.7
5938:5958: -1.4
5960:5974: -1.1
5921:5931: -0.6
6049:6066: -0.8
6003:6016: -0.1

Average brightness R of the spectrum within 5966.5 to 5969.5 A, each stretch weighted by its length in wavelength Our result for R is 6.53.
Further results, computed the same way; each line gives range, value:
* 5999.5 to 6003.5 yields 6.23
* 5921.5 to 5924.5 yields 6.28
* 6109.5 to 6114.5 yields 6.49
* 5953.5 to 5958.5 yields 6.51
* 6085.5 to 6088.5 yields 6.37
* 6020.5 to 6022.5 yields 6.21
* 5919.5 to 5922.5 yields 6.25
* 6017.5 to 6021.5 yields 6.19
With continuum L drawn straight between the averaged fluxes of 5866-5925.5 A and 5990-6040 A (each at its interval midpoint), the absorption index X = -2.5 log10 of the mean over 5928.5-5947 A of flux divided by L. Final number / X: -0.06 mag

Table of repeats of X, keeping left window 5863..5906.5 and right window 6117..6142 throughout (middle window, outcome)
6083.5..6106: -0.026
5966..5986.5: -0.062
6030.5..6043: -0.081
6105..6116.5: -0.034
